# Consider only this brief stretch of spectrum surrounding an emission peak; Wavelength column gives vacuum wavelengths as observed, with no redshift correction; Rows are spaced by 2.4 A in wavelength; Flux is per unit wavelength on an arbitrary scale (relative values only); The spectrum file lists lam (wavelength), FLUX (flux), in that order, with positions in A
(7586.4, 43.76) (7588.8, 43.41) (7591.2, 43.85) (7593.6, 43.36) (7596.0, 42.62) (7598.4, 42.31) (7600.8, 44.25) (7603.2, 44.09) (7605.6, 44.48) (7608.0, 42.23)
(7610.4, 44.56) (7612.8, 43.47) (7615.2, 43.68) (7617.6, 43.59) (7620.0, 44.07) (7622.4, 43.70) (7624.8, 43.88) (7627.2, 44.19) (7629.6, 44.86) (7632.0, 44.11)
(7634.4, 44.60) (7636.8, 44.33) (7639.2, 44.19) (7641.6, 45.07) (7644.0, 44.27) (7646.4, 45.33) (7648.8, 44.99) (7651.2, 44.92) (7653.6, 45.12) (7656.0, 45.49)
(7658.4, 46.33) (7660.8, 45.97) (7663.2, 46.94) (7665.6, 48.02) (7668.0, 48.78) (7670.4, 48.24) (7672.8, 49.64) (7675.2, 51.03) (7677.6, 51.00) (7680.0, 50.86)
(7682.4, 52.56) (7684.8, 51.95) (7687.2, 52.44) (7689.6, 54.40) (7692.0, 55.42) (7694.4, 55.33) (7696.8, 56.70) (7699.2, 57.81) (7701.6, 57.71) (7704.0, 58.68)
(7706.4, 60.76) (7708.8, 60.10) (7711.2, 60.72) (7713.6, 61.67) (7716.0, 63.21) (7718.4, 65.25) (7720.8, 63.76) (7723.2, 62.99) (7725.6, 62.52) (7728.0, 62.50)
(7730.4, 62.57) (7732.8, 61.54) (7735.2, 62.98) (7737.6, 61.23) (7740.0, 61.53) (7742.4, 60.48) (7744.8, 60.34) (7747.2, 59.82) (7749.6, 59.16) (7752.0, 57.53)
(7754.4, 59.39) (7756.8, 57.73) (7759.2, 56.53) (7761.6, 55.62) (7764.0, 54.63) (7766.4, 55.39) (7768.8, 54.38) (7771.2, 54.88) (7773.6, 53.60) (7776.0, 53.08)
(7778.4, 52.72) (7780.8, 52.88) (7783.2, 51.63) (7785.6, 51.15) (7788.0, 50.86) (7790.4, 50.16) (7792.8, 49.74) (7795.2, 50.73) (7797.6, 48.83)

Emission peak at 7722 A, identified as Mg II 2798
